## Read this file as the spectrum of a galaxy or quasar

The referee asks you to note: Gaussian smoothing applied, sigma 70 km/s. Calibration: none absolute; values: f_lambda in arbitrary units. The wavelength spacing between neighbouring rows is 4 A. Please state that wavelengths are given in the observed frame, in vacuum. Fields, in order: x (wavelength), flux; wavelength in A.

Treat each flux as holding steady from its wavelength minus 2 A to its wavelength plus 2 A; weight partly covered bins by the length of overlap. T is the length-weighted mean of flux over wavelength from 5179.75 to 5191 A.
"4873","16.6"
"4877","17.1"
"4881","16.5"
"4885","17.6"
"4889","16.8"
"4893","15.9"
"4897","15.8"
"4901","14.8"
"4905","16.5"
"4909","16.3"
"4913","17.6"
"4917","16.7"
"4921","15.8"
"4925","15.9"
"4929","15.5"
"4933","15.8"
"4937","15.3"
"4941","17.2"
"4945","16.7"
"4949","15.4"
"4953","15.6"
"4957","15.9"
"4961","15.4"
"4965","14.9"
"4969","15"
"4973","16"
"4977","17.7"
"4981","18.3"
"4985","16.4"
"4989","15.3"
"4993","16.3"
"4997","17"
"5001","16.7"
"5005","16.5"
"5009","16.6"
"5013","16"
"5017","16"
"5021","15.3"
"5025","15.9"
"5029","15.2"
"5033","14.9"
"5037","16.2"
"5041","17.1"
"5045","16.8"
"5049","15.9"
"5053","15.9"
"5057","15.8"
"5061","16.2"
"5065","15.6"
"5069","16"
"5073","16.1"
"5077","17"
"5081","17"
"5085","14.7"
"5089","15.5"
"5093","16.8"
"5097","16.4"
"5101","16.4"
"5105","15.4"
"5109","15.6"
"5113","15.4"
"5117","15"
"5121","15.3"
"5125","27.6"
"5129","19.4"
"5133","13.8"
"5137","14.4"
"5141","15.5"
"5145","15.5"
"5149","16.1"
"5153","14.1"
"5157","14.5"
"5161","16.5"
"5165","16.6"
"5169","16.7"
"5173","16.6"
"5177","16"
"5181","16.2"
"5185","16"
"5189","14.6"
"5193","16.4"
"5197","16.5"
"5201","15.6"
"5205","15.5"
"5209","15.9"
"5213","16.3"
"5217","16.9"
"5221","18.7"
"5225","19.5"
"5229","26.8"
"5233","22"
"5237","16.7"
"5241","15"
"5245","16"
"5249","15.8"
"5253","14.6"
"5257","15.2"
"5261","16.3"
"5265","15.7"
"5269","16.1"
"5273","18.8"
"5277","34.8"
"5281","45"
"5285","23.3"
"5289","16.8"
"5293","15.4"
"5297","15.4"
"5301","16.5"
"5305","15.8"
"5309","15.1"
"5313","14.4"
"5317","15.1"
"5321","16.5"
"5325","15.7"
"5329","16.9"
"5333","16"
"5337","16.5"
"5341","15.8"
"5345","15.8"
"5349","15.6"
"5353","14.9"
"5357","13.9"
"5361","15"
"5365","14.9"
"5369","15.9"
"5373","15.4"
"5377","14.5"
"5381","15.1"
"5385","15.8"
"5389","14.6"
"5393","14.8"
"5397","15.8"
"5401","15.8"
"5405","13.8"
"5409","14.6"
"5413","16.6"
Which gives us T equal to 15.6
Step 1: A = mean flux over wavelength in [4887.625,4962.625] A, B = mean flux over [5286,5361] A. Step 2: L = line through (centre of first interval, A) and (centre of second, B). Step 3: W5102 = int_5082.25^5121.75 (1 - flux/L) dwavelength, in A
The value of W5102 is 0.6 A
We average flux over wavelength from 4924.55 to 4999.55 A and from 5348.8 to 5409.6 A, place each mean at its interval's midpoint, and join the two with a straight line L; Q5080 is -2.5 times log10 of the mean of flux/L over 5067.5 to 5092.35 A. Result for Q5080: -0.021 mag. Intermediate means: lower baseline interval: 16.1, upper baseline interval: 15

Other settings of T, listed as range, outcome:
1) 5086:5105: 16.1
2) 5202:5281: 18.9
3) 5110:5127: 18.2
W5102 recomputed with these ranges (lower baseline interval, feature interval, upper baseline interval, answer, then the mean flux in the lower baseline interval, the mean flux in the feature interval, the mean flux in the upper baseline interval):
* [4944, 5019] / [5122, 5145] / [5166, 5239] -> -1.1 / 16.2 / 17.8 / 17.4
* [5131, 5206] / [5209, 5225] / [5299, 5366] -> -1.8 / 15.6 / 17.4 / 15.6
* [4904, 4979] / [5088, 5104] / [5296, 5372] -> -0.4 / 16.1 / 16.3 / 15.6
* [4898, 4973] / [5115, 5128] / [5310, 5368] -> -3.0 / 15.9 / 19.3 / 15.5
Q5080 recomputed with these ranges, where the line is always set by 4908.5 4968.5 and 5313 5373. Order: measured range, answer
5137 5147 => 0.03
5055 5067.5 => 0.00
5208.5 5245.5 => -0.18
